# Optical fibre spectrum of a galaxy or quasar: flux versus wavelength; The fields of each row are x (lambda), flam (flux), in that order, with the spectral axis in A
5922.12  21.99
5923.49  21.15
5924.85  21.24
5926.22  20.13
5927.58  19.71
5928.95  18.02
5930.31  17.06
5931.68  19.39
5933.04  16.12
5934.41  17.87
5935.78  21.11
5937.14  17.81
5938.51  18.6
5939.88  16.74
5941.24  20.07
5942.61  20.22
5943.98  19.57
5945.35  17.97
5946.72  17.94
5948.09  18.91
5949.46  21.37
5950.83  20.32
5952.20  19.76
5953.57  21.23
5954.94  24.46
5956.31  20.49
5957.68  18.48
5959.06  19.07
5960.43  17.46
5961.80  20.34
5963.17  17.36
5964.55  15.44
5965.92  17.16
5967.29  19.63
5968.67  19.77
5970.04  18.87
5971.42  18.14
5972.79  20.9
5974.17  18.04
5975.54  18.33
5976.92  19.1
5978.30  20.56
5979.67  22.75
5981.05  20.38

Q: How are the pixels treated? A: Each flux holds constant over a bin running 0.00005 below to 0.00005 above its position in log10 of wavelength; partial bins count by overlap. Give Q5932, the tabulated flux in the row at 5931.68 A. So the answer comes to 19.39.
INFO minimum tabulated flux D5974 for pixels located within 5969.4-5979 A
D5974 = 18.04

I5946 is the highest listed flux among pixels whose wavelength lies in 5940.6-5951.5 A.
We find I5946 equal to 21.37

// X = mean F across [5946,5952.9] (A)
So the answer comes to 19.7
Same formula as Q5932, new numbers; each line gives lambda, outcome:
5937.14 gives 17.81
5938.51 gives 18.6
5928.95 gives 18.02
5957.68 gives 18.48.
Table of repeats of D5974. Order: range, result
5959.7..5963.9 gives 17.36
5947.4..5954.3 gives 18.91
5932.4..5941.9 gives 16.12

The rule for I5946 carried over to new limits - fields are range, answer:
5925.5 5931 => 20.13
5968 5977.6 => 20.9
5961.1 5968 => 20.34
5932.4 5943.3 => 21.11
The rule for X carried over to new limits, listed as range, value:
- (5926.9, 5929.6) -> 18.9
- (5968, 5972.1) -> 18.9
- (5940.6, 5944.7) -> 19.9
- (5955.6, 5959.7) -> 19.4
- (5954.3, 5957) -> 22.5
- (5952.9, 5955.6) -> 22.8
